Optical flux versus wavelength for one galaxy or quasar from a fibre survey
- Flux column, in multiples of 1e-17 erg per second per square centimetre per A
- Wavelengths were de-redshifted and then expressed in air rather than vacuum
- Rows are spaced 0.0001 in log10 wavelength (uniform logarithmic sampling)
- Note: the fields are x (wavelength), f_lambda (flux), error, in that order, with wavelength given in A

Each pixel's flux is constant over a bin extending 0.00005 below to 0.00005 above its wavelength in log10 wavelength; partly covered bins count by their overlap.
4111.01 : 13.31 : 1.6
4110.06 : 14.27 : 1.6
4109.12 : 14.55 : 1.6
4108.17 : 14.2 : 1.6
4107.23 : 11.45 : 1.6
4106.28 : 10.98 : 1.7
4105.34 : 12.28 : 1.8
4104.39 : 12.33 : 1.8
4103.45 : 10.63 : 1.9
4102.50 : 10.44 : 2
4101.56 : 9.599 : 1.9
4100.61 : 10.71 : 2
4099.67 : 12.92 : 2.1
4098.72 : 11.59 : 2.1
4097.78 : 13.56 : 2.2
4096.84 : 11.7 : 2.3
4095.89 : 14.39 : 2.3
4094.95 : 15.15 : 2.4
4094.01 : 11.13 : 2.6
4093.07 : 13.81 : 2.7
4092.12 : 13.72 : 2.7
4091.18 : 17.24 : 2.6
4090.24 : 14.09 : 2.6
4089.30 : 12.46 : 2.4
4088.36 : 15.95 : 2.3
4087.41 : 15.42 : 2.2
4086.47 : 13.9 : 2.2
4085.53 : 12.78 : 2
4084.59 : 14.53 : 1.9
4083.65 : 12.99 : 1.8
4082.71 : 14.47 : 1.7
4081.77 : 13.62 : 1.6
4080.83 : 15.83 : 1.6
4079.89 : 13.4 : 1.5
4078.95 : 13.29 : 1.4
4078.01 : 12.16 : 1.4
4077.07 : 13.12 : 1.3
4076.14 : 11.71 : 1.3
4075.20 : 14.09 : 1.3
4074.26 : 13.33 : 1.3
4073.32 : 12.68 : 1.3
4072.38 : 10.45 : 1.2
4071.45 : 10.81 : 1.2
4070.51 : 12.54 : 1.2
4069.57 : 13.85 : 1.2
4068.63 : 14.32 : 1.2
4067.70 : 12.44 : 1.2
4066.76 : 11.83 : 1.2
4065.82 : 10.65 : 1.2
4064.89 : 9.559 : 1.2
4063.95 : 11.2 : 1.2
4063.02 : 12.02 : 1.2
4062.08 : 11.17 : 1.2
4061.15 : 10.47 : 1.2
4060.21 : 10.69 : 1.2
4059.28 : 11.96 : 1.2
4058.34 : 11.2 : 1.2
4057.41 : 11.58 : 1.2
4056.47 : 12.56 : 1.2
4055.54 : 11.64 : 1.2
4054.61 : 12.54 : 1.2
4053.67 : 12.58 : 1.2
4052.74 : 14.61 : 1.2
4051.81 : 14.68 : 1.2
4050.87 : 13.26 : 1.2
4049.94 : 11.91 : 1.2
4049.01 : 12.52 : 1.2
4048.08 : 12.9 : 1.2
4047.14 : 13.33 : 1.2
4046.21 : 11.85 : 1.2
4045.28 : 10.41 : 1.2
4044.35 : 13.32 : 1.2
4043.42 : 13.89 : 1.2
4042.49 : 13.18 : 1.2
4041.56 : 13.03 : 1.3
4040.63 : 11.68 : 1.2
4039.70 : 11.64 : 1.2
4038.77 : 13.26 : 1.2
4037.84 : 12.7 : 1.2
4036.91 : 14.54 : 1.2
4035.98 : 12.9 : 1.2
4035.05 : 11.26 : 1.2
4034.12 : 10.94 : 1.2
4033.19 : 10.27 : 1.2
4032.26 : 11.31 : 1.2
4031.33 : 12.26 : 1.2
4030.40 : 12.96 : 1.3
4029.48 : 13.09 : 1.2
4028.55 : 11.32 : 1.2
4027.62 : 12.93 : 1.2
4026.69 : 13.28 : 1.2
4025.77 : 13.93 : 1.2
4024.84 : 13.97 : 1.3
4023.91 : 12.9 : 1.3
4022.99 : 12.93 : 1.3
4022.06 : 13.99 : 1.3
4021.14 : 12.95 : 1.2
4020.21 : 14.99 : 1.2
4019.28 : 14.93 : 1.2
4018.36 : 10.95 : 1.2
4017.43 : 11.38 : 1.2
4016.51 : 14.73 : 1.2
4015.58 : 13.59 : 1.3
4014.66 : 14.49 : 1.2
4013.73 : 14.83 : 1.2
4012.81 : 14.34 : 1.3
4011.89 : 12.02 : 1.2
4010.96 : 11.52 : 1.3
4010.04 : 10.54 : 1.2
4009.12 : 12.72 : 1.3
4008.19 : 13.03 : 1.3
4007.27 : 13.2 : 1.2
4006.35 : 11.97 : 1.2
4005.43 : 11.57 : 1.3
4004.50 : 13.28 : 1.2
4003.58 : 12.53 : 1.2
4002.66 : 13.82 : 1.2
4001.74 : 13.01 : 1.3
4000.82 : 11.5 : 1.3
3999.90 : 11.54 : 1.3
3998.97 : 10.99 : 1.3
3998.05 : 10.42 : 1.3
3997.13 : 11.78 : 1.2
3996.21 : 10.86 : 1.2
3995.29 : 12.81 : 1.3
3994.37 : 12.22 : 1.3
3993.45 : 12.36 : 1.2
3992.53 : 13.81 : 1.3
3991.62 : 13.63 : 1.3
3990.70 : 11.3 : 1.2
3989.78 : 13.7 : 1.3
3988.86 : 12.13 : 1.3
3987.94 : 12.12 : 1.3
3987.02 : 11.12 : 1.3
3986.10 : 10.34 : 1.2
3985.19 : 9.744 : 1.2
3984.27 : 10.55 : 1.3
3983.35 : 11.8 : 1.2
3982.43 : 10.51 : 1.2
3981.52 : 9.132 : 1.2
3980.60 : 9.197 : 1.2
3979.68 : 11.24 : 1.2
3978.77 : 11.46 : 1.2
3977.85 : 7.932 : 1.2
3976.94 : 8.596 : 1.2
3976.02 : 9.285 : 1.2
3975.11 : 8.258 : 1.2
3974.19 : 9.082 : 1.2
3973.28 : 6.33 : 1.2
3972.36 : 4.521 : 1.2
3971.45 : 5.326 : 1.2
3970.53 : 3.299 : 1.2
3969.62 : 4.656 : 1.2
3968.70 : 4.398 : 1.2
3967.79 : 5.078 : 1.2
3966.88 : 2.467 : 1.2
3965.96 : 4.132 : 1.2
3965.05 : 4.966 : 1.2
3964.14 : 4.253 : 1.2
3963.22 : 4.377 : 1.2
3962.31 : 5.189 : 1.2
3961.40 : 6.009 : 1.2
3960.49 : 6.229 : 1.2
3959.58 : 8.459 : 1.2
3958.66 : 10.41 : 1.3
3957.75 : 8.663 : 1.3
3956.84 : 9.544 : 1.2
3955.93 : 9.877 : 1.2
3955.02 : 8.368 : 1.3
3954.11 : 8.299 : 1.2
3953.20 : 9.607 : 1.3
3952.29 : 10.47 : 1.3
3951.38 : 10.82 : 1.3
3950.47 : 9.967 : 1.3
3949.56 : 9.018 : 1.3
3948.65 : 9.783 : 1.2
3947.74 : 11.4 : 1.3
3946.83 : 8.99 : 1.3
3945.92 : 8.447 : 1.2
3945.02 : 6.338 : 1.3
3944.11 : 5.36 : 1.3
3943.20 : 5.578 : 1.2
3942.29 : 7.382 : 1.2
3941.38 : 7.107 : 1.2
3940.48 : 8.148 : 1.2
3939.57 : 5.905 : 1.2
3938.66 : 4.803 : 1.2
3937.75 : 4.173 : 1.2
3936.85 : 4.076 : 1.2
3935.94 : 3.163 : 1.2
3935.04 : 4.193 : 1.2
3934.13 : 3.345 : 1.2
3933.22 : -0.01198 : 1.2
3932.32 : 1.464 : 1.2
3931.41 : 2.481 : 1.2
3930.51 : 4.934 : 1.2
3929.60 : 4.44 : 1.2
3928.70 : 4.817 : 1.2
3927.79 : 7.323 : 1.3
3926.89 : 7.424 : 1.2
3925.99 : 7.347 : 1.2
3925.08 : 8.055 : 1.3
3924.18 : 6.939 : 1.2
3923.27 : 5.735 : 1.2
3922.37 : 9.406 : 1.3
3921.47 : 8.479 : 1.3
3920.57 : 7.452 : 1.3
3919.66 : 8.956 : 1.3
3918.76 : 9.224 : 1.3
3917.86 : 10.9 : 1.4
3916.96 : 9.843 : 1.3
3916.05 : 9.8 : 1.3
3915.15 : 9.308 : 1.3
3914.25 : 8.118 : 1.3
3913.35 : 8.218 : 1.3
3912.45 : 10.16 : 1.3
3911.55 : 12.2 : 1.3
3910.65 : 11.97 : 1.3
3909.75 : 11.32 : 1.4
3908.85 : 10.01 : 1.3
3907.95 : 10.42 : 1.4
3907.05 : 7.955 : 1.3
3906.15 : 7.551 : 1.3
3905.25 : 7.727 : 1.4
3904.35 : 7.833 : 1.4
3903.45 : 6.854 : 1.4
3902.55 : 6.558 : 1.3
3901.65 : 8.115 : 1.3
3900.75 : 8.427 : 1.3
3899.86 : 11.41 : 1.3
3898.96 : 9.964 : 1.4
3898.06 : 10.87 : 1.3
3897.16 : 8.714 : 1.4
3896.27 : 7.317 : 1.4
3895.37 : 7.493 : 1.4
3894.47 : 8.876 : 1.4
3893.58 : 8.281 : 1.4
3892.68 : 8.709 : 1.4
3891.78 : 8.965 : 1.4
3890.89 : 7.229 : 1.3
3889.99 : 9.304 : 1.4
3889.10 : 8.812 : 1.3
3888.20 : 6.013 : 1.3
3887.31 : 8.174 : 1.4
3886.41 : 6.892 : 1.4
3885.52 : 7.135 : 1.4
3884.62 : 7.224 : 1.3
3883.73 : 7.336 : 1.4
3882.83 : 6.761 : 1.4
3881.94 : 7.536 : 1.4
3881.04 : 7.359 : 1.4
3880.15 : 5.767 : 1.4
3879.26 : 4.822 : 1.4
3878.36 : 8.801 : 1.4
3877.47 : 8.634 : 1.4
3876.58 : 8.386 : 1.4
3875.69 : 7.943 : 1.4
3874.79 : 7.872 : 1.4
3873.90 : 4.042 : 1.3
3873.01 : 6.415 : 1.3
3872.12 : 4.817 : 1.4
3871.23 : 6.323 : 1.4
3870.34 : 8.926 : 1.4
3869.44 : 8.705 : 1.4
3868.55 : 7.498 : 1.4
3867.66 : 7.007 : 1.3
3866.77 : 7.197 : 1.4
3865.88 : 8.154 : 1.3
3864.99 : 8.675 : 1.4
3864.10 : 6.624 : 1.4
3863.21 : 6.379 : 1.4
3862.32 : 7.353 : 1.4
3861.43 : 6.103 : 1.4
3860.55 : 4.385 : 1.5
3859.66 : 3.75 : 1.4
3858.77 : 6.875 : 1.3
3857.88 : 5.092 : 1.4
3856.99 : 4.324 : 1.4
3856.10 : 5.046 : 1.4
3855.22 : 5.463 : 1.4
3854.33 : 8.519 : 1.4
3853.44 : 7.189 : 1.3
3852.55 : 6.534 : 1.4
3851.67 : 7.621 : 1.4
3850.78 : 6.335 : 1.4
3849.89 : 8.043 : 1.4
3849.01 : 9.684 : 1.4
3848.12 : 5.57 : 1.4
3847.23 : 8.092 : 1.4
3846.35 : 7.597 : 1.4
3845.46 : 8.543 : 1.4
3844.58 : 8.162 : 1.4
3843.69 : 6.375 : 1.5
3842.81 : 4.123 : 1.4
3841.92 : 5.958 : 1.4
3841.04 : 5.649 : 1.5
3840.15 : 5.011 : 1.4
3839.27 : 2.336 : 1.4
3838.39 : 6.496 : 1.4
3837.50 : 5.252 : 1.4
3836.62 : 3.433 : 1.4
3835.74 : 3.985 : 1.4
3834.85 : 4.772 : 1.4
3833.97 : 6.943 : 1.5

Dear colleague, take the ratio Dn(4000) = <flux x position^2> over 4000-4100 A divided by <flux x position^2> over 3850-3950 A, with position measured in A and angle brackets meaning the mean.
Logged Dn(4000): 1.89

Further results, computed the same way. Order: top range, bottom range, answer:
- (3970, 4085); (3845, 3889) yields 1.88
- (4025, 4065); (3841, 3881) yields 1.99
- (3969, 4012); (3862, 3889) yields 1.58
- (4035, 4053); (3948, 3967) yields 1.73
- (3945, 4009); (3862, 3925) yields 1.22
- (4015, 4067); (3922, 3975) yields 2.03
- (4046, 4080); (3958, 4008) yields 1.35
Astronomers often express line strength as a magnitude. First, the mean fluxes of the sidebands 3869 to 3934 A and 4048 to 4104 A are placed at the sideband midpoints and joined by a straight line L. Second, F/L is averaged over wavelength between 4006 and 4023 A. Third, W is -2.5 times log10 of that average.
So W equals -0.20 mag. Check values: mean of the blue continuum 7.75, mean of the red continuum 12.7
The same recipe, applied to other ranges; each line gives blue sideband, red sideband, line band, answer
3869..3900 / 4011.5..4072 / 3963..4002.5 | 0.170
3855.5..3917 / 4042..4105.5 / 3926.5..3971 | 0.436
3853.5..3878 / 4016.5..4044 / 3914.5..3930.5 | 0.115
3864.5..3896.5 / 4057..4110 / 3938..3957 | 0.116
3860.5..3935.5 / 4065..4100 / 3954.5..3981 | 0.366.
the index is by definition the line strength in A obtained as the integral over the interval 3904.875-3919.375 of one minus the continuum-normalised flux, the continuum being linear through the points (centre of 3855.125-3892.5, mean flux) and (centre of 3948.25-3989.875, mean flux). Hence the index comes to -4.3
